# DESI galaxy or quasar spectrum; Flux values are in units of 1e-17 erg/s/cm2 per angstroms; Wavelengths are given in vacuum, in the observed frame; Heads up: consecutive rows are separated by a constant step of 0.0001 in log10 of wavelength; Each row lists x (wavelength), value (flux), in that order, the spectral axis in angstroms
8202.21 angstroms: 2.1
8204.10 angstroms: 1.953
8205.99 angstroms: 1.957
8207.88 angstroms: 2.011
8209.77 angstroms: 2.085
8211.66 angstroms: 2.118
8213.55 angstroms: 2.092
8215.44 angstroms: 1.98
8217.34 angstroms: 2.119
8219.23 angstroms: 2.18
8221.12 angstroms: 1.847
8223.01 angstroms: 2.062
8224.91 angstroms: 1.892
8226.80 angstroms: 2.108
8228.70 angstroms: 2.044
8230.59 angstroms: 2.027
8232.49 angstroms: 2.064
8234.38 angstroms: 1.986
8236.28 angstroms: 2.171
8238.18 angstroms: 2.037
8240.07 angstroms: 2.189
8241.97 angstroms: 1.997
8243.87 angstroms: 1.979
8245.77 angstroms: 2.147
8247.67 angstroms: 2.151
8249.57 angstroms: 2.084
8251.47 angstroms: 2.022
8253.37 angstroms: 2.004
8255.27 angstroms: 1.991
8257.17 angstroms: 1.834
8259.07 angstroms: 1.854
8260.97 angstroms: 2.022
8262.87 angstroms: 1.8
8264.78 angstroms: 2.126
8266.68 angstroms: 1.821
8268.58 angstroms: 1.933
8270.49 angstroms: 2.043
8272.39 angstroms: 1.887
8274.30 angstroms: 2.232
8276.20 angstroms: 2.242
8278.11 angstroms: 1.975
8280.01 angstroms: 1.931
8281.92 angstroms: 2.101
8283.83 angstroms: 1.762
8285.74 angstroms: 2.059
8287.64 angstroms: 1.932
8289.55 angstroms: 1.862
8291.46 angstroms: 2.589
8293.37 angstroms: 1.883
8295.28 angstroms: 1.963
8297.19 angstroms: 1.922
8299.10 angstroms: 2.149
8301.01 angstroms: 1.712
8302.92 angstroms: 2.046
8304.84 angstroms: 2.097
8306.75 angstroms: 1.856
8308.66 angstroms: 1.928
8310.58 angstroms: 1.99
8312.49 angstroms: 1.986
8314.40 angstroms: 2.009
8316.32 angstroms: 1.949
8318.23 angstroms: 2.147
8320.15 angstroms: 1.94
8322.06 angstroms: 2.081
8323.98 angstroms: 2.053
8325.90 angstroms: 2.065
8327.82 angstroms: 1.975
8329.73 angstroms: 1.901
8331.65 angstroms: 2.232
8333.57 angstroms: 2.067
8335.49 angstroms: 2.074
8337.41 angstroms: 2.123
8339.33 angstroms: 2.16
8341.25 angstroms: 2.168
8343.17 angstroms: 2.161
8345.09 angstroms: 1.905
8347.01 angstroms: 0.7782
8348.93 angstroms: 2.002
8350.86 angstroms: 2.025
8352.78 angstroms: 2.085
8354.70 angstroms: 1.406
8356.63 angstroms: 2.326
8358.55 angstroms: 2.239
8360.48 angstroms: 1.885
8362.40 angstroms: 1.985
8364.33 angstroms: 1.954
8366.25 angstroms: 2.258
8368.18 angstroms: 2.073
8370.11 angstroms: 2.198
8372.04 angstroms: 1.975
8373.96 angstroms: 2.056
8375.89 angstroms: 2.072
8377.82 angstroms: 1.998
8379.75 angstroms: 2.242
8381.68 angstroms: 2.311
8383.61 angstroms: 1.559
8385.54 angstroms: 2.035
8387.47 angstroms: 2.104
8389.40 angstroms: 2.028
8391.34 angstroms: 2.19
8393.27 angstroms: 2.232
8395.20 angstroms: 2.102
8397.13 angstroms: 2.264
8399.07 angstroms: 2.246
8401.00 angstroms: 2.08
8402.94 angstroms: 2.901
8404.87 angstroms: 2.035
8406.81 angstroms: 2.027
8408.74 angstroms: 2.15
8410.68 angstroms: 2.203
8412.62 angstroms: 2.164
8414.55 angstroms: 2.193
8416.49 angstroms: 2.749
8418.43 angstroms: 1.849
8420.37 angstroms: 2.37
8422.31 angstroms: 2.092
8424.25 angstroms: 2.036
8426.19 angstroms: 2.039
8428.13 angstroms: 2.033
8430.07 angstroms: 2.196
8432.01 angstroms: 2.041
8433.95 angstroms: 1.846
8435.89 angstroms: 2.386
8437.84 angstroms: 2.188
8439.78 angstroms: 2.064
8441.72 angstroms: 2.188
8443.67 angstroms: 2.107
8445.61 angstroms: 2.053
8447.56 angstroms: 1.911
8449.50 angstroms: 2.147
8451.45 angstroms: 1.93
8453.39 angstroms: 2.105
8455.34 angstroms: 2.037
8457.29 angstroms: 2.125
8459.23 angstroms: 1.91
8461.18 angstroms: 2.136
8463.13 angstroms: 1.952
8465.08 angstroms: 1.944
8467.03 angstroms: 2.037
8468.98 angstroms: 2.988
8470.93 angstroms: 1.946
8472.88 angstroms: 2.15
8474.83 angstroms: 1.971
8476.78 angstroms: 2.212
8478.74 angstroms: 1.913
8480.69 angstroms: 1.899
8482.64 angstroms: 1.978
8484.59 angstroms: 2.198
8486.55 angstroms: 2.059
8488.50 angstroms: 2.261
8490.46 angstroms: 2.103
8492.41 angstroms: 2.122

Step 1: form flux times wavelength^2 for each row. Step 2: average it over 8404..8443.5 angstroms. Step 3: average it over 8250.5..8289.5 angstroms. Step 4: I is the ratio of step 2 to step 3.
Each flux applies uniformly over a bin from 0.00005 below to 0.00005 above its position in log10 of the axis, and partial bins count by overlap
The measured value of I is 1.1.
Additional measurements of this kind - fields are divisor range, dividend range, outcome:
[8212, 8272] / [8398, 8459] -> 1.11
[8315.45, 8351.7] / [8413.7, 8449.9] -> 1.10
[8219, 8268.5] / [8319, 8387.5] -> 1.03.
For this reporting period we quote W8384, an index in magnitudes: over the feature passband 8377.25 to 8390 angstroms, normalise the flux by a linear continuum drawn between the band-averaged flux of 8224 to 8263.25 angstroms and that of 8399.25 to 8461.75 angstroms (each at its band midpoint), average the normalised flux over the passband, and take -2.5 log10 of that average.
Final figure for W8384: 0.03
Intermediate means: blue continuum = 2.02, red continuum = 2.14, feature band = 2.04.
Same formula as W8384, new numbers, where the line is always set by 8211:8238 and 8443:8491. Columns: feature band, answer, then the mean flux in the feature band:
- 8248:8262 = 0.038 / 1.98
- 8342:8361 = 0.100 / 1.88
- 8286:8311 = 0.033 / 2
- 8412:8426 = -0.063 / 2.2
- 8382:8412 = -0.038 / 2.15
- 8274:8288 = 0.016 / 2.02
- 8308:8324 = 0.028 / 2.01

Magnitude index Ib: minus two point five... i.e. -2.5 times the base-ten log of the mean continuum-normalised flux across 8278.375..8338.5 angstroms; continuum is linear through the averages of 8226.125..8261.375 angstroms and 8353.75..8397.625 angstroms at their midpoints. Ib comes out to 0.02 mag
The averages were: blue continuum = 2.04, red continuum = 2.06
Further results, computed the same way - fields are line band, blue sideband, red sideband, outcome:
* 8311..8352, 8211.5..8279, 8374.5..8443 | 0.05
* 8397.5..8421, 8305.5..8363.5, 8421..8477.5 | -0.09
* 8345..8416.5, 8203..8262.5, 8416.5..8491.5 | 0.00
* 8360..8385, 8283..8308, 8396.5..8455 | 0.02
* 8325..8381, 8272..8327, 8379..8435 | 0.03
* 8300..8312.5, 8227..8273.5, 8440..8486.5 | 0.05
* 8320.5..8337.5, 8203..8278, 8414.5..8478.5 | 0.00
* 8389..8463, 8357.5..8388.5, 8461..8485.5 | -0.03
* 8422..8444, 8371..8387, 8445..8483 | -0.02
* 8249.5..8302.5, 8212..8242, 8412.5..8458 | 0.04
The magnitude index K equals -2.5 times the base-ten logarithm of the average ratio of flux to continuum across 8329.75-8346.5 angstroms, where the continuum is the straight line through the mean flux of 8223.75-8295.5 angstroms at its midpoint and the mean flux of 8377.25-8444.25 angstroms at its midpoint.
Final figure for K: 0.013 mag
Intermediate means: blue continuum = 2.02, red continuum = 2.15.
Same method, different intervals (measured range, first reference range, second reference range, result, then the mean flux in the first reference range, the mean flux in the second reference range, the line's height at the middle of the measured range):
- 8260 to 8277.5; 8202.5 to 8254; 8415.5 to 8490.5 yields 0.03 mag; 2.05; 2.11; 2.06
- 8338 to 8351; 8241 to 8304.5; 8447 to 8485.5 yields 0.08 mag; 2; 2.08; 2.03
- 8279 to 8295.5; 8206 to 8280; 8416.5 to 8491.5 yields 0.02 mag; 2.03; 2.1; 2.04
